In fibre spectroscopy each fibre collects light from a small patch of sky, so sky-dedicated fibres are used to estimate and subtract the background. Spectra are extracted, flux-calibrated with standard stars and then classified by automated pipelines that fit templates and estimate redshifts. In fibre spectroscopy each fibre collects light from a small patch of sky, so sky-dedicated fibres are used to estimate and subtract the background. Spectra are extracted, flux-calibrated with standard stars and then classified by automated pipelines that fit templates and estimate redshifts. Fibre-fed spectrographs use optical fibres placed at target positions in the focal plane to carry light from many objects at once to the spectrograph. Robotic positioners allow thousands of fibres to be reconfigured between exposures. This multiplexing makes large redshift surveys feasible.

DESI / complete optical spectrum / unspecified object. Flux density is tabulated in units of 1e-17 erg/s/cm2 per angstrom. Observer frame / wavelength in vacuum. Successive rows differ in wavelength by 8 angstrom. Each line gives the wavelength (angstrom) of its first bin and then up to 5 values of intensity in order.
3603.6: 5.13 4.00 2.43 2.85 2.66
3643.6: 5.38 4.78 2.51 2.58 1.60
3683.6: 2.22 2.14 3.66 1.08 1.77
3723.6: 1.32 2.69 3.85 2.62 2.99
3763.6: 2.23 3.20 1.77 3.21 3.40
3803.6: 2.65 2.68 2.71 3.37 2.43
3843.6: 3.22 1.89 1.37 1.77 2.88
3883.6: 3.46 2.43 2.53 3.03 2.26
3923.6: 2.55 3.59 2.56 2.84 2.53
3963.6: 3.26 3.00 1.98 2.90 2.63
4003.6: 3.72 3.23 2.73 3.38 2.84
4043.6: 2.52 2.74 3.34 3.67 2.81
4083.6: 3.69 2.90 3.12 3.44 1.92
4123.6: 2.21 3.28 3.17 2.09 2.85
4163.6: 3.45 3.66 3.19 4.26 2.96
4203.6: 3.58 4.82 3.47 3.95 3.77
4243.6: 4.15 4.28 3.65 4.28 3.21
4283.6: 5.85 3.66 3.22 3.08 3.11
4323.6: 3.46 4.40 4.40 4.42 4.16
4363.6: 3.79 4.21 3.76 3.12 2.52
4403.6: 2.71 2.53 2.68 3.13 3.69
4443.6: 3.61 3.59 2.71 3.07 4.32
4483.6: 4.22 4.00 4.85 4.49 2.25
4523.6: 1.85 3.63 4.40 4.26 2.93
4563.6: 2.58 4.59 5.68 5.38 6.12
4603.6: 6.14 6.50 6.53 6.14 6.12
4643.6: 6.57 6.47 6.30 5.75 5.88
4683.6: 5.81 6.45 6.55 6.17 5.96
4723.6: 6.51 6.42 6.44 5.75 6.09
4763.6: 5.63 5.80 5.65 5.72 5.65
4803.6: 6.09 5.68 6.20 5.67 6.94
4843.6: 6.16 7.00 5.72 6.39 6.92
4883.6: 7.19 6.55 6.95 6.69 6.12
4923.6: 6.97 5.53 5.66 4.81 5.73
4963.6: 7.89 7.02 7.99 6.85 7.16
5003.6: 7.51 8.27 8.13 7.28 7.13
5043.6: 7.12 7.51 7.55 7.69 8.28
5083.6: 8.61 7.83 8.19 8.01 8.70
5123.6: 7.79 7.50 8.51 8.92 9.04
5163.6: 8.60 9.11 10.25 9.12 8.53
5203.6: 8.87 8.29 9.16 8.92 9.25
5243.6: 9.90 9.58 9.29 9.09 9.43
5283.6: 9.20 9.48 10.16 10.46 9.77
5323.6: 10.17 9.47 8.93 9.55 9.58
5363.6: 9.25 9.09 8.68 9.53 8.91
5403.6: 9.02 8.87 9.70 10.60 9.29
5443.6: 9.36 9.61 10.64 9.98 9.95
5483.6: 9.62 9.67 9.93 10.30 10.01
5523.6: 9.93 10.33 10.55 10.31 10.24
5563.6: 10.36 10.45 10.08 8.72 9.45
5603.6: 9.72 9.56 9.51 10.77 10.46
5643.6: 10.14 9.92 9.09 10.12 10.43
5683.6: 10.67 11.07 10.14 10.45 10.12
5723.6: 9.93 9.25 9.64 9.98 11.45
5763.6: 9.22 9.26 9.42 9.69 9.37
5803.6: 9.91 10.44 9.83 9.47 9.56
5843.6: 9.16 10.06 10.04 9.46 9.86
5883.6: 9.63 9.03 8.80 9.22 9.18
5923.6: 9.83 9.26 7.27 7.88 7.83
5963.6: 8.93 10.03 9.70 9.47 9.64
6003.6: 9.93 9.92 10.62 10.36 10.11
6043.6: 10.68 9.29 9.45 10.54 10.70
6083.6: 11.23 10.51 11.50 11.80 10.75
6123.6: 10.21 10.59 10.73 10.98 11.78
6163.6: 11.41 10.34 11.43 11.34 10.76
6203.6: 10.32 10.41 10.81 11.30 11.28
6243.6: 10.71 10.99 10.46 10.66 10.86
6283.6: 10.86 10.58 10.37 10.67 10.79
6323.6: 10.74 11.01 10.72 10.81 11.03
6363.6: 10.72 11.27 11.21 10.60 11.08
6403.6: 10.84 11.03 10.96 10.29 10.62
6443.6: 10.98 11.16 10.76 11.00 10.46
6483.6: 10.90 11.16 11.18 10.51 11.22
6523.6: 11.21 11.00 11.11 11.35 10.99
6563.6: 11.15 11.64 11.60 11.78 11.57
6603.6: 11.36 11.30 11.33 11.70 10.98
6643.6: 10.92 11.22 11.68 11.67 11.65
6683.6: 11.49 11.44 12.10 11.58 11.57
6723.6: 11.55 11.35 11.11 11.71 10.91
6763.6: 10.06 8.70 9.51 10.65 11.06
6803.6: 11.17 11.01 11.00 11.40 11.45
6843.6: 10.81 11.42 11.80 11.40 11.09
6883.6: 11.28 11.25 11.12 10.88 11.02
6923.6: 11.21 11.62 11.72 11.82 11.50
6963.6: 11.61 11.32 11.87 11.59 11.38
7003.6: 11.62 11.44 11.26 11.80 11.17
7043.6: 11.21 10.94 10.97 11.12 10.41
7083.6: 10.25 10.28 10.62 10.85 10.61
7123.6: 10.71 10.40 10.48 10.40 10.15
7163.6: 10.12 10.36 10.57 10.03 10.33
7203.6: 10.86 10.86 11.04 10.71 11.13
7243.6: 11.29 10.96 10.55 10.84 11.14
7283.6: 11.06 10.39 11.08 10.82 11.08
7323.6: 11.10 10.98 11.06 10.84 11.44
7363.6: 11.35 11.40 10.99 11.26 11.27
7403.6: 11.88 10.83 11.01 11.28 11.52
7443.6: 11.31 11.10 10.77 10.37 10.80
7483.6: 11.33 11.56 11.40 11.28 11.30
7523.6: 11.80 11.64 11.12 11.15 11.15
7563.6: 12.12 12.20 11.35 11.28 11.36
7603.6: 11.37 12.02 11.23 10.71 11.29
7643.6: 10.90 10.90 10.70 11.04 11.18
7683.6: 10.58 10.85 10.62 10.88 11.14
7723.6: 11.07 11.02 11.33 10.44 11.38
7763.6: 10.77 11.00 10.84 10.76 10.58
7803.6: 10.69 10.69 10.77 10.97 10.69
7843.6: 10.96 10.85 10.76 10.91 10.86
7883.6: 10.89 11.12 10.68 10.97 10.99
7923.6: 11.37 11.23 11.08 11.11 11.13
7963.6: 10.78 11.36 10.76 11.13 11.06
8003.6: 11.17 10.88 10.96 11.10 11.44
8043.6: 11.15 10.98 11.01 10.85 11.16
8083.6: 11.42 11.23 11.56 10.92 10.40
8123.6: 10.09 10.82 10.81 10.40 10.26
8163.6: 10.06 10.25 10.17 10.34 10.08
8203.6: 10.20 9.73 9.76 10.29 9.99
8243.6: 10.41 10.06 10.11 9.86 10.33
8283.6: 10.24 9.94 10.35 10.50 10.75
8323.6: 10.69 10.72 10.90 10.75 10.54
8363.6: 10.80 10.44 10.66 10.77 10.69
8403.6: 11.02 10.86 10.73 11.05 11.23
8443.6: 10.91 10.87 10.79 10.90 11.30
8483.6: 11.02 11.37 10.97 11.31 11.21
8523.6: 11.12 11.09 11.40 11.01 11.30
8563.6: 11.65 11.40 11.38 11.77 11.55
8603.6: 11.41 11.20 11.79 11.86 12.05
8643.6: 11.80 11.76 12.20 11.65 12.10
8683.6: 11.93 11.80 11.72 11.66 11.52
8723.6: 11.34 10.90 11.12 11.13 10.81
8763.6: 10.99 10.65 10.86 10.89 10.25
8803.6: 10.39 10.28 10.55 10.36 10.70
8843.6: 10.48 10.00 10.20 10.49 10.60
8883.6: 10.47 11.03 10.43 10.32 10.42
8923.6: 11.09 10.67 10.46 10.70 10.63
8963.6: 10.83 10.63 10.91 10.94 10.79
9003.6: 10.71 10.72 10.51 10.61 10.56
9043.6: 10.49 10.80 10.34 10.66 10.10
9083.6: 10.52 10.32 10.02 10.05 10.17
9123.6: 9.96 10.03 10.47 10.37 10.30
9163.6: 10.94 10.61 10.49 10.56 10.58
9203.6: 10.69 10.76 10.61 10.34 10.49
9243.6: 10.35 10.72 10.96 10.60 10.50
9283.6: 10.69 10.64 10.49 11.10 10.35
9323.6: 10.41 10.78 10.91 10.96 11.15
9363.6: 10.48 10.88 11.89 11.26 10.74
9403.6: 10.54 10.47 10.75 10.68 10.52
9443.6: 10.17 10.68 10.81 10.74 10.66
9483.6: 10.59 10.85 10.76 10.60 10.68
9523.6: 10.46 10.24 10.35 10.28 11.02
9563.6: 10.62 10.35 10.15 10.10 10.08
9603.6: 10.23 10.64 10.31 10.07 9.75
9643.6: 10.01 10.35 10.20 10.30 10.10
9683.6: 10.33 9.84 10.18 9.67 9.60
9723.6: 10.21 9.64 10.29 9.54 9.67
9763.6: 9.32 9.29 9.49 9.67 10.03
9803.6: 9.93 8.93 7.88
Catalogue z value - 0.15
